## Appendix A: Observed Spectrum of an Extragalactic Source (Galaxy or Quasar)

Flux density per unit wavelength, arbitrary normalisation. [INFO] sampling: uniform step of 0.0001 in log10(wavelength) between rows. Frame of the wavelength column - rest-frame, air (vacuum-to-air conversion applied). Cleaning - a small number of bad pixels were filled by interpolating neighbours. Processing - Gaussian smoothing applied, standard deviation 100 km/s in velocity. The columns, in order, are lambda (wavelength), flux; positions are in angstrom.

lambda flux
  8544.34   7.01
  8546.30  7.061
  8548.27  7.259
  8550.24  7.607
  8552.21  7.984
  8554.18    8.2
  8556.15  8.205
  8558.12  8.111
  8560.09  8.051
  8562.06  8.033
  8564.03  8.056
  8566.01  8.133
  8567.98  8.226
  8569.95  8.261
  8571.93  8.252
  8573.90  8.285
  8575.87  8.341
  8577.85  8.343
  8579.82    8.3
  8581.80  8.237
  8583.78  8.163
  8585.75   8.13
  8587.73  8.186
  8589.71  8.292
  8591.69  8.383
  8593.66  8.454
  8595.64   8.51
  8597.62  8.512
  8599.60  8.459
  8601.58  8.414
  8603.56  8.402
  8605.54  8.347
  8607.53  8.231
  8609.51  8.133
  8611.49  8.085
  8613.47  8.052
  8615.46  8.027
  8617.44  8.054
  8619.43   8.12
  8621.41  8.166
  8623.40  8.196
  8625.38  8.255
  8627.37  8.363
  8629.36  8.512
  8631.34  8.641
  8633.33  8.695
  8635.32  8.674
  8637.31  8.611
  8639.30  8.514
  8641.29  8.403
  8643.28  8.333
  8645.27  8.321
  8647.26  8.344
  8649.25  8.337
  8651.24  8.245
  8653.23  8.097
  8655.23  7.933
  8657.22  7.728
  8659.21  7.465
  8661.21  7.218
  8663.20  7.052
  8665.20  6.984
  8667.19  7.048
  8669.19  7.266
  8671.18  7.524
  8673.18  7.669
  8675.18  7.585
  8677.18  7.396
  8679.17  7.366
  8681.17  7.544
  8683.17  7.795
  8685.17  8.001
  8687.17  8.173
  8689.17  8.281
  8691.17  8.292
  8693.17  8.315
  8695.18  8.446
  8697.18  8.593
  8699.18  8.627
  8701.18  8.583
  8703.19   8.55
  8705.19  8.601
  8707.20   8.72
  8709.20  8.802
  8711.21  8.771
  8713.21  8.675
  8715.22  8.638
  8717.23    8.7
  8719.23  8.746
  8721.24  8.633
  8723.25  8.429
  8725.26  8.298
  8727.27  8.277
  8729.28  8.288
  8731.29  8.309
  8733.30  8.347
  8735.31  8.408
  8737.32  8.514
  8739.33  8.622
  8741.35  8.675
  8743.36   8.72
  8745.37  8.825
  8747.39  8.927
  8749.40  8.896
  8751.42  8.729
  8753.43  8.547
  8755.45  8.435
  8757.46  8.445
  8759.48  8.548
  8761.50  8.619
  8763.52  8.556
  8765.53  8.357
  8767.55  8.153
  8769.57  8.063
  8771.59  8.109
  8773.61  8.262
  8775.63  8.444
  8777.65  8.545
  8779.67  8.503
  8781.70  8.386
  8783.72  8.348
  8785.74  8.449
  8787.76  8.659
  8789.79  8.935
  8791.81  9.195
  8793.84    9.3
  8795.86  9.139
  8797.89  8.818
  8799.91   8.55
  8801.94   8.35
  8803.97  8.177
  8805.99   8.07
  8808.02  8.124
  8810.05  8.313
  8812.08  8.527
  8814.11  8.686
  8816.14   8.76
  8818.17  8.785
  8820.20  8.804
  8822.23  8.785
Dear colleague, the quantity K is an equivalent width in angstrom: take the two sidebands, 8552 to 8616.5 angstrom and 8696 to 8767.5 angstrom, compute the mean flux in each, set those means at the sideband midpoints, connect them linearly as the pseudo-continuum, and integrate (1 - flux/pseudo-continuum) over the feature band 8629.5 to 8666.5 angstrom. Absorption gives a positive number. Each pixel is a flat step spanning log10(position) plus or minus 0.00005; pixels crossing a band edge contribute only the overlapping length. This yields 1.3 angstrom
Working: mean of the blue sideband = 8.24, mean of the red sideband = 8.58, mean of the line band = 8.09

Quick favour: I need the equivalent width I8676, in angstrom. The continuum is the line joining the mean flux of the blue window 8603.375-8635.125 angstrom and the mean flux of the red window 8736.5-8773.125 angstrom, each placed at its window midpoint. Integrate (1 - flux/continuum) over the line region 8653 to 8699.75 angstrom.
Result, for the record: 3.5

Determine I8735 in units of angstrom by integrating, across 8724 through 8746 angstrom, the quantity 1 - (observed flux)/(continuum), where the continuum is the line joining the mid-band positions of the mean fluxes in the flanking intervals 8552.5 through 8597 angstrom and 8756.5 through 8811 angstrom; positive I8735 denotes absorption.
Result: -0.1 angstrom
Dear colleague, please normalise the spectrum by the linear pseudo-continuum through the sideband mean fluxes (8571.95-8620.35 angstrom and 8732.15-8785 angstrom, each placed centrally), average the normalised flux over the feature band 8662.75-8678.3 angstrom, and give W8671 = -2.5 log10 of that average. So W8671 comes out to 0.15 mag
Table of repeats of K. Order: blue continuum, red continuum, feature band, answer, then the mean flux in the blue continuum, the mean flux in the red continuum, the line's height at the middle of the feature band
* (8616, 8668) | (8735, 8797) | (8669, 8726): 0.4 angstrom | 8.09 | 8.59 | 8.32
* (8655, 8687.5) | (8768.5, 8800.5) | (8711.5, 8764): -2.8 angstrom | 7.49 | 8.61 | 8.15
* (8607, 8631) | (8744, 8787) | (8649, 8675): 2.3 angstrom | 8.2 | 8.49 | 8.28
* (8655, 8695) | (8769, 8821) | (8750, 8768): -0.5 angstrom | 7.64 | 8.55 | 8.28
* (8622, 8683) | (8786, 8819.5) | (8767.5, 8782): 0.3 angstrom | 7.94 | 8.65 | 8.51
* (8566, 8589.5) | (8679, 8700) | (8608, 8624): 0.2 angstrom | 8.24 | 8.16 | 8.21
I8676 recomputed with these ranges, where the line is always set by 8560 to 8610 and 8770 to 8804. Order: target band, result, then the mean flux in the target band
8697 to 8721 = -0.5 angstrom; 8.67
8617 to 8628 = 0.2 angstrom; 8.19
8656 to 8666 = 1.3 angstrom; 7.31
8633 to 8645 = -0.2 angstrom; 8.51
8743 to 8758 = -0.3 angstrom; 8.7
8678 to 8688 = 0.8 angstrom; 7.77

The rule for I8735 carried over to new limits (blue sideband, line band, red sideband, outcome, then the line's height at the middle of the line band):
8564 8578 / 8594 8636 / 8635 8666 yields -1.1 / 8.11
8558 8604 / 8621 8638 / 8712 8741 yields -0.2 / 8.35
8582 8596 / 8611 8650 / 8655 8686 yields -2.3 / 7.87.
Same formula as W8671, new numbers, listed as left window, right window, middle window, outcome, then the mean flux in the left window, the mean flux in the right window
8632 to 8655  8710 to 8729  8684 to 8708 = 0.012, 8.4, 8.56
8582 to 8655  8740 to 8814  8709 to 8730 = -0.012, 8.32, 8.55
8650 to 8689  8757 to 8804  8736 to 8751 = -0.064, 7.6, 8.55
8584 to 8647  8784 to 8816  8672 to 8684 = 0.119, 8.34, 8.62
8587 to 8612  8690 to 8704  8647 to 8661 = 0.061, 8.35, 8.48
